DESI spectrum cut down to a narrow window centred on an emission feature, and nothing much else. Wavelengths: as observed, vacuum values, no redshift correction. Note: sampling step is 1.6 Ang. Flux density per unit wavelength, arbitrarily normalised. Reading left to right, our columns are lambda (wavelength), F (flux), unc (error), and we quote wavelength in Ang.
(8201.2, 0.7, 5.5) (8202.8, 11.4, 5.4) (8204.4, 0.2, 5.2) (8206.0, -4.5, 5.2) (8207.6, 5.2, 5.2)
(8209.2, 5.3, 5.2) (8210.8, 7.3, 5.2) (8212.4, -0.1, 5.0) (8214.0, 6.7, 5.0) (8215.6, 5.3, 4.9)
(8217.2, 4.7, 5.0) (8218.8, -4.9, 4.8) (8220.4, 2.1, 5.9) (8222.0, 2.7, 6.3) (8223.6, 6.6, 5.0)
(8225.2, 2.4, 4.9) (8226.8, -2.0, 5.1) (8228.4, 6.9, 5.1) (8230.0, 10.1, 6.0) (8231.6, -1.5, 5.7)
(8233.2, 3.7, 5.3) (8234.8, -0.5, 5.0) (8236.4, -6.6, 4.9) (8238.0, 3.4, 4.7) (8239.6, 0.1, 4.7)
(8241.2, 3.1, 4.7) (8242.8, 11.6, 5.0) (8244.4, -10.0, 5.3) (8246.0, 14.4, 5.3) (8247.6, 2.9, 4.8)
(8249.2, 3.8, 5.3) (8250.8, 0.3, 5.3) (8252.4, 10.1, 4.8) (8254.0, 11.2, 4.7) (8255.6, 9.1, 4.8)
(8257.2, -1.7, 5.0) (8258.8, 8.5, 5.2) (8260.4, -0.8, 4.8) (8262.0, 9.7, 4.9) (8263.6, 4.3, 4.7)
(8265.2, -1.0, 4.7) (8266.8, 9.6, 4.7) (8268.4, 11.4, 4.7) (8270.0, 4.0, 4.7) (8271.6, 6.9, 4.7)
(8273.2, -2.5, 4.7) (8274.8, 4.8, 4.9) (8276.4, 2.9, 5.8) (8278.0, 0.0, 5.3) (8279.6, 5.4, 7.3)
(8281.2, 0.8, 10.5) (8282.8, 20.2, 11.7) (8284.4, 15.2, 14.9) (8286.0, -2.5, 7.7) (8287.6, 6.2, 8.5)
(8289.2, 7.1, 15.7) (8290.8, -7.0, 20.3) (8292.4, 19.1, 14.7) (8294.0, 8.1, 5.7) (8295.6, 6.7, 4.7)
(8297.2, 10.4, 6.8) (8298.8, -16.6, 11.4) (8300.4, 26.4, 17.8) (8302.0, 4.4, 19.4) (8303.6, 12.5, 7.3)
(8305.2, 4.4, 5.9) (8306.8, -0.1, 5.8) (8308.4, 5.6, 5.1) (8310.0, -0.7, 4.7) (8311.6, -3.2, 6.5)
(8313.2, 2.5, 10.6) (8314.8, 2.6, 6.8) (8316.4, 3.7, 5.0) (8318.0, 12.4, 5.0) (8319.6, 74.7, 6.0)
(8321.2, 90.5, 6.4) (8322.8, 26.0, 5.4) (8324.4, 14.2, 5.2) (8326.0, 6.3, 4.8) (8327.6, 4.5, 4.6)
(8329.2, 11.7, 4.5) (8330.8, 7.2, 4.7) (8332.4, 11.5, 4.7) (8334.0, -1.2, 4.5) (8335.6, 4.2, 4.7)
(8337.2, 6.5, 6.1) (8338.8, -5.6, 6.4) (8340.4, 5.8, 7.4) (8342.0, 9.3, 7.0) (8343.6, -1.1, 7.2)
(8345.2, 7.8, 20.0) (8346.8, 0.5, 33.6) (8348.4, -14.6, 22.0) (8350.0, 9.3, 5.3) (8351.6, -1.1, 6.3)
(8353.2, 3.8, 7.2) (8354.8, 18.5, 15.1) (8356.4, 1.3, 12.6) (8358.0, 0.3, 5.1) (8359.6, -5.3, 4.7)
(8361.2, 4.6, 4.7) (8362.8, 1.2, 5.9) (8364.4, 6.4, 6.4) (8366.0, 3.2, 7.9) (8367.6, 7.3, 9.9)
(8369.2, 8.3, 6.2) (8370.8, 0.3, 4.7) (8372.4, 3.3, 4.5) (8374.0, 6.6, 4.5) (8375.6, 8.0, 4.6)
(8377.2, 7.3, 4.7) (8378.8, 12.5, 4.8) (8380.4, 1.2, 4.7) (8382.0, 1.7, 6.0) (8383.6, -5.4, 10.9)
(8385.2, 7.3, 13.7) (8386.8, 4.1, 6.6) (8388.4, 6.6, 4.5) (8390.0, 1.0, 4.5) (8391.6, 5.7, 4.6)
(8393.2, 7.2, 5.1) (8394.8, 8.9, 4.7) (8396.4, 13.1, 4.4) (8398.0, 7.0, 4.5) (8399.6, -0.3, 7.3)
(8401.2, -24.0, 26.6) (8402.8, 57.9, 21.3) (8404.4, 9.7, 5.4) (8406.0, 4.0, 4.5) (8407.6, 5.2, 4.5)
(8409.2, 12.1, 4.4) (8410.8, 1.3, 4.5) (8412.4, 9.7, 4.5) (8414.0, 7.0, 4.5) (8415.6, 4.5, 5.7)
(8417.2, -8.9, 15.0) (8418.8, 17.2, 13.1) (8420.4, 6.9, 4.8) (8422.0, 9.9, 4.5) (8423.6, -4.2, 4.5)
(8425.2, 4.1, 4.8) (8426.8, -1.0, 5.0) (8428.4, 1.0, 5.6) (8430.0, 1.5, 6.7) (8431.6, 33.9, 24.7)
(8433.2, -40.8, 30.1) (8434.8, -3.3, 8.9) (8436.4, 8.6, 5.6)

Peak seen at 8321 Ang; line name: H-alpha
